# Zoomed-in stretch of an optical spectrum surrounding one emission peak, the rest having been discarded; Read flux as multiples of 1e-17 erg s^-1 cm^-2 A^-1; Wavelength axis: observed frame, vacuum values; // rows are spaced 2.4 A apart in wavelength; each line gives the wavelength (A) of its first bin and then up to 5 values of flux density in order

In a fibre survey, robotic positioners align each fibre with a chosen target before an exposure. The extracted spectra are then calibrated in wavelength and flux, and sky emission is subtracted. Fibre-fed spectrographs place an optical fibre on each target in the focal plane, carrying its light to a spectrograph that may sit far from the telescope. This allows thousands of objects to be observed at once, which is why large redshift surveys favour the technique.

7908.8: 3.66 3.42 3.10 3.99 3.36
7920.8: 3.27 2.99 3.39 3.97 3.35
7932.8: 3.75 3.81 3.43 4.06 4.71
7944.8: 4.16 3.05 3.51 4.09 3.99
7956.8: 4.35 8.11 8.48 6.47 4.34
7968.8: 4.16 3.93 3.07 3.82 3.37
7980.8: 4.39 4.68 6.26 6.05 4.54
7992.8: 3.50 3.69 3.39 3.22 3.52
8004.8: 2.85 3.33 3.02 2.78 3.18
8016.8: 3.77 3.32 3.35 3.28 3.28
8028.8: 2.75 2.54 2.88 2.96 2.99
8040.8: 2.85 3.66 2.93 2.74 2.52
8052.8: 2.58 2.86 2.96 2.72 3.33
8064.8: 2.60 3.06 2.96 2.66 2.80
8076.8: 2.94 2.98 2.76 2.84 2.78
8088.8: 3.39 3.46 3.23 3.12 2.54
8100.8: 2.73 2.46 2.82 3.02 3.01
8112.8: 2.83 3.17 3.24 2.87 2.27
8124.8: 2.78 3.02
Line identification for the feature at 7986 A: [N II]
